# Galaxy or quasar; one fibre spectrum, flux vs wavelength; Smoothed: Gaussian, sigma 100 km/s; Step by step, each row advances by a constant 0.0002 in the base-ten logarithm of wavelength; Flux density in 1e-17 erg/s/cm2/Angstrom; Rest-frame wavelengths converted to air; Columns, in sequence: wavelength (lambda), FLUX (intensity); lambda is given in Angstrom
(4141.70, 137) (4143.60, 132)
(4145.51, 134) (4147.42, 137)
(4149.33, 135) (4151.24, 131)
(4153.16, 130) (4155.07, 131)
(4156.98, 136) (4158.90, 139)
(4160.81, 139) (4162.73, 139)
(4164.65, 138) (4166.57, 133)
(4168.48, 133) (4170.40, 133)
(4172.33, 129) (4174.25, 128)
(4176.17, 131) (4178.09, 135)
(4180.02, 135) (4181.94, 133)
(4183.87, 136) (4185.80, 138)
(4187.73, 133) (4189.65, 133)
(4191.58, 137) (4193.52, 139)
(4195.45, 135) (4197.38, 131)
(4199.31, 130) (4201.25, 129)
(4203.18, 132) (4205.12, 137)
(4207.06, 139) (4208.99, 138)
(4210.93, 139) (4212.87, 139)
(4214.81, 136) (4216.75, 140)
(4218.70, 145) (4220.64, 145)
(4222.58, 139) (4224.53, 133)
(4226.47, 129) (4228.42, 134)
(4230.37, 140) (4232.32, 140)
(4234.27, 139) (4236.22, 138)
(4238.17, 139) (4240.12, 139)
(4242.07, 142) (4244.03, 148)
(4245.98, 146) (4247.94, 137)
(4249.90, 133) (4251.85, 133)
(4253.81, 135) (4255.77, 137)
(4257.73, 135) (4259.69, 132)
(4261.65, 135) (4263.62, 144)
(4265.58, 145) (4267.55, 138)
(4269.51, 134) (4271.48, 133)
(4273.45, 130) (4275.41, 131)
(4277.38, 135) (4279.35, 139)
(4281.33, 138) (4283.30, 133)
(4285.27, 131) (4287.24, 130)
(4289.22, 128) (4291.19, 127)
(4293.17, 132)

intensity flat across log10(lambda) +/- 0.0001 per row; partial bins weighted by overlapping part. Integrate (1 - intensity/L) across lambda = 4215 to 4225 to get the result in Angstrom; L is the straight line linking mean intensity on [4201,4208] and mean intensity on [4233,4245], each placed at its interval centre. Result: -0.2 Angstrom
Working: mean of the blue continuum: 135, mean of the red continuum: 141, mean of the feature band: 140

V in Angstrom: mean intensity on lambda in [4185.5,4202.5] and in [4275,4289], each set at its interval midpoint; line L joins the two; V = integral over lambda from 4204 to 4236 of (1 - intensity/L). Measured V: -1.08 Angstrom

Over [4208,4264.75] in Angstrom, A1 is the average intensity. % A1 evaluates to 138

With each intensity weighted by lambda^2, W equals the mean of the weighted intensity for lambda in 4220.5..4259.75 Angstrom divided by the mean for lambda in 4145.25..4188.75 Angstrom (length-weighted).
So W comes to 1.1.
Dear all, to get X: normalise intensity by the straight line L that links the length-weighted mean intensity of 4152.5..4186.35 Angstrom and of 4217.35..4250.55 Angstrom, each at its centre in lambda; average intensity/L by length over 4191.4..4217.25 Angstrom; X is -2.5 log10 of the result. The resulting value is 0.01 mag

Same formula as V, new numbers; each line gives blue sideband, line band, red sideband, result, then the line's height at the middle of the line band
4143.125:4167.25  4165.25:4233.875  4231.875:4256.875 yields 0.8 Angstrom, 137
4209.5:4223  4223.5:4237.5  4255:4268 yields 0.3 Angstrom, 140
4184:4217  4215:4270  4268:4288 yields -1.6 Angstrom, 134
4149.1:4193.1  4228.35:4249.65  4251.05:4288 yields -0.8 Angstrom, 135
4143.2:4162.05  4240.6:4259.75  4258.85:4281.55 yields -0.3 Angstrom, 136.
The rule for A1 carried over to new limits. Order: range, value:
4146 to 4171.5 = 135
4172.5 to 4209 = 134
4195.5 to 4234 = 137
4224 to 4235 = 136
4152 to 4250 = 136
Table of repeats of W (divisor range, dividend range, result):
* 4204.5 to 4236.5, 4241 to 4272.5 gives 1.01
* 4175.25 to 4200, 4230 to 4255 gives 1.06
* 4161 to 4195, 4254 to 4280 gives 1.06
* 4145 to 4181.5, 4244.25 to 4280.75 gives 1.07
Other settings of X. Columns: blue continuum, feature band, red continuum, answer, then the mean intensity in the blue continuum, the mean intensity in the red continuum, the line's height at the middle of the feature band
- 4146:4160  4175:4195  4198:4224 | 0.01 mag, 134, 137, 136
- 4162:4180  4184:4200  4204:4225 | 0.01 mag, 133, 139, 136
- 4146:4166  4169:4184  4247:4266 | 0.03 mag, 135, 136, 136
